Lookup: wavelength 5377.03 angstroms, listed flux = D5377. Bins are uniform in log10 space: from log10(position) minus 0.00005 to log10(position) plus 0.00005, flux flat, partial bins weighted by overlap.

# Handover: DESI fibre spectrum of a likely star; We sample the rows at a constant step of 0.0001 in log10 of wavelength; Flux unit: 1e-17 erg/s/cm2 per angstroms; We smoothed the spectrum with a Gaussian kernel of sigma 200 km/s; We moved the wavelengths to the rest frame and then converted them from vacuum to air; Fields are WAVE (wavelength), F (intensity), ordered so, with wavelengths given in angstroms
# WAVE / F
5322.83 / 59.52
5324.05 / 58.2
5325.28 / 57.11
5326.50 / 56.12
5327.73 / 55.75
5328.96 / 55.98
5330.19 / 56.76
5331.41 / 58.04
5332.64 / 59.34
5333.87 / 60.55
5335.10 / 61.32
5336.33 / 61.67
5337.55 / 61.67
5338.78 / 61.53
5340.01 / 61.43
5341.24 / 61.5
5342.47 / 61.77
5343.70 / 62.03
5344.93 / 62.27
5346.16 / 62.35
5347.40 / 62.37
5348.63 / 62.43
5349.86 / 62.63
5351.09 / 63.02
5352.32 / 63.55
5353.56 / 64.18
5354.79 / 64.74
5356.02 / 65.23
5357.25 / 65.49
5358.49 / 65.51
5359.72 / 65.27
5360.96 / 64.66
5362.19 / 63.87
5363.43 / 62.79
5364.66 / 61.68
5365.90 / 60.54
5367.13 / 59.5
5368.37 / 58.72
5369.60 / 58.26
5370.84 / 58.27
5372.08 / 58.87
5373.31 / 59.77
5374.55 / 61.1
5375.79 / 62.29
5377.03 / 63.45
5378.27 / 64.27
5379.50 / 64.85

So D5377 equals 63.45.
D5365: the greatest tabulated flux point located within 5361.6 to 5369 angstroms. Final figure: 63.87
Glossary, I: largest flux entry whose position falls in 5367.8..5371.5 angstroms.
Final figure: 58.72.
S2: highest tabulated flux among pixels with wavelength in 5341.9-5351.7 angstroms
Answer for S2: 63.02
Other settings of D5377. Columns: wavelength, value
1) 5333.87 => 60.55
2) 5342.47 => 61.77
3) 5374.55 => 61.1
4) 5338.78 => 61.53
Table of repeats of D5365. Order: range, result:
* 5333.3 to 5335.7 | 61.32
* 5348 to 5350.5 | 62.63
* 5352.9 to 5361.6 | 65.51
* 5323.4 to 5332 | 58.2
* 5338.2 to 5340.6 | 61.53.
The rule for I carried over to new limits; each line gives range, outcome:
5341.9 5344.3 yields 62.03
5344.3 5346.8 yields 62.35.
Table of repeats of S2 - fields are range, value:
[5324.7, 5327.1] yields 57.11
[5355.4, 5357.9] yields 65.49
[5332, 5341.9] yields 61.67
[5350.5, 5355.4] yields 64.74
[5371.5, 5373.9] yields 59.77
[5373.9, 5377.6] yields 63.45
